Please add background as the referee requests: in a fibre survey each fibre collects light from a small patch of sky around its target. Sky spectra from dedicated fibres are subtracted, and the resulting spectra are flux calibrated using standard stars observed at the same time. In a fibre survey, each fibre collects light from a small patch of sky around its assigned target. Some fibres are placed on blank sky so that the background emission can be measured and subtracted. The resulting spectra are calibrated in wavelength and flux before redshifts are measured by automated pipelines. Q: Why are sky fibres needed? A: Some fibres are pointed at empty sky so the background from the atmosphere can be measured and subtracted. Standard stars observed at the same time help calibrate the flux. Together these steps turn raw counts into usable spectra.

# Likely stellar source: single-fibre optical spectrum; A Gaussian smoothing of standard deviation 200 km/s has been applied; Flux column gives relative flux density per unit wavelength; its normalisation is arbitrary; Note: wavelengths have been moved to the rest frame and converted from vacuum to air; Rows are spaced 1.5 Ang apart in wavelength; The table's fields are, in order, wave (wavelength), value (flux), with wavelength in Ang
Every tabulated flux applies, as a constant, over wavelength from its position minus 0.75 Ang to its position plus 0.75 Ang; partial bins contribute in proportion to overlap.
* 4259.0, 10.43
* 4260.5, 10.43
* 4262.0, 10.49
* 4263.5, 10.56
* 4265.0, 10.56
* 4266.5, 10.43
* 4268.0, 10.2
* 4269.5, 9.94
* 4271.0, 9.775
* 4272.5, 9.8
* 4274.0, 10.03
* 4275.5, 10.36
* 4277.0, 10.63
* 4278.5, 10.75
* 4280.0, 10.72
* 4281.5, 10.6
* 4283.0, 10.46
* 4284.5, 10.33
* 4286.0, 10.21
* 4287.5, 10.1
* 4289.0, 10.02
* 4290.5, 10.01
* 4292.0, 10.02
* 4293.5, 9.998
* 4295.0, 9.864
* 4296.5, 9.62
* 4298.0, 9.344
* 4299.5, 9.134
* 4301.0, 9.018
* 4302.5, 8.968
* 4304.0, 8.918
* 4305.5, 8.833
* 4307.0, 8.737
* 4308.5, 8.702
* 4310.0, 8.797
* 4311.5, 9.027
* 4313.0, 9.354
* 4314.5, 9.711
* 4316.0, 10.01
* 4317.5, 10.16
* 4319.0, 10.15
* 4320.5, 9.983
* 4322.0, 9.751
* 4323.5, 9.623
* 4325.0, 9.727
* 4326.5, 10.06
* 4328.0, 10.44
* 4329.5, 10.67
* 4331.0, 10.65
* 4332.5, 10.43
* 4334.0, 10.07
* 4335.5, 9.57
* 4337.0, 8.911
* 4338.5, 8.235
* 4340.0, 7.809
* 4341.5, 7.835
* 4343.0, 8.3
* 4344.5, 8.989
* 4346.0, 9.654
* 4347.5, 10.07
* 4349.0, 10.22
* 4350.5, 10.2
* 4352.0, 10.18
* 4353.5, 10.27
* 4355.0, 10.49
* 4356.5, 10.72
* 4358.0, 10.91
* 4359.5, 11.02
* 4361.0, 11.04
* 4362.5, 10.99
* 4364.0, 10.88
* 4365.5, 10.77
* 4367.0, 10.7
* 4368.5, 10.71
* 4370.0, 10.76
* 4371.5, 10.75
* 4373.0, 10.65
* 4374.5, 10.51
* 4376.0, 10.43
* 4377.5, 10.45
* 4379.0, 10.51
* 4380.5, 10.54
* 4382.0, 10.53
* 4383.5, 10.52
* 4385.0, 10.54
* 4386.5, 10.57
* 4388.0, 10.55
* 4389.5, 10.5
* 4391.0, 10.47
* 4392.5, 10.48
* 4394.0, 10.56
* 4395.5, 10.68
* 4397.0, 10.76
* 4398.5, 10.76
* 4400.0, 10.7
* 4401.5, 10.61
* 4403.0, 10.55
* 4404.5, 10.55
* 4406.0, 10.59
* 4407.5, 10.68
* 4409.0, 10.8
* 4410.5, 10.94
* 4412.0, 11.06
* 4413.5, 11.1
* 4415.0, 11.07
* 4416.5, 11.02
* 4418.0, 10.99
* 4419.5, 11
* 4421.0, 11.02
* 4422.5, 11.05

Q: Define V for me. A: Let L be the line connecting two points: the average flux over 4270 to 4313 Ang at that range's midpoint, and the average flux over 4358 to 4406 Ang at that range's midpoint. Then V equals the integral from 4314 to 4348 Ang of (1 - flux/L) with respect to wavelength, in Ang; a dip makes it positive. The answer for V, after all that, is 1.8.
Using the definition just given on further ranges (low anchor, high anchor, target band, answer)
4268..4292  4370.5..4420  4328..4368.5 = 1.9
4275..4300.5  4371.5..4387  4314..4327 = 0.5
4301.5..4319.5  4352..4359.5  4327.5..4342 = 0.7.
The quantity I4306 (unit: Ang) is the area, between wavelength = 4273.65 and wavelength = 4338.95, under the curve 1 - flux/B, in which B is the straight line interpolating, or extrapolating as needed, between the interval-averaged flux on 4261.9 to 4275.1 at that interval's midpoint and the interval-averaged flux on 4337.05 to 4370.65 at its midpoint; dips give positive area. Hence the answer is 2.0 Ang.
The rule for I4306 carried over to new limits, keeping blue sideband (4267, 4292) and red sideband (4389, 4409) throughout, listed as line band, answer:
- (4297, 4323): 2.5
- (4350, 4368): -0.3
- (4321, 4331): 0.3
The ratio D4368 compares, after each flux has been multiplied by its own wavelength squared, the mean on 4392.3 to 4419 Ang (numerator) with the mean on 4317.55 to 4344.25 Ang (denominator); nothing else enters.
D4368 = 1.17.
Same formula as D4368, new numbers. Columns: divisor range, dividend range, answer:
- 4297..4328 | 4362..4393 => 1.16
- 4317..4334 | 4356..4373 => 1.09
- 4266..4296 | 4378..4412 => 1.10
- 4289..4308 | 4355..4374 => 1.19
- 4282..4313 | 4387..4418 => 1.18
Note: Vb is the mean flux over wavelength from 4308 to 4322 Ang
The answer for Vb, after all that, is 9.57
